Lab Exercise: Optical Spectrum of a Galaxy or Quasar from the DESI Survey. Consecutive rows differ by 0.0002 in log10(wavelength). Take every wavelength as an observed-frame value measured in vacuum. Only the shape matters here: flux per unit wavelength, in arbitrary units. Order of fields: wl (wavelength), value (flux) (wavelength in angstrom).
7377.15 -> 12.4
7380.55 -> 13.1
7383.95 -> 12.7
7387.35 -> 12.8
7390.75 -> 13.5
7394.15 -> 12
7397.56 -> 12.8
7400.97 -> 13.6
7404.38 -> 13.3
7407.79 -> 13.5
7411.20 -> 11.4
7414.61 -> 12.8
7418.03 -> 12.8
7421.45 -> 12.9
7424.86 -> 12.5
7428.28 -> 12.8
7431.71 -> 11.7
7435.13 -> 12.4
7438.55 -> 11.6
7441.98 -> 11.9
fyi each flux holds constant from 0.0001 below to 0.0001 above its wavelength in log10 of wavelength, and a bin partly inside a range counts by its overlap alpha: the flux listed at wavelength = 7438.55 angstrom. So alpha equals 11.6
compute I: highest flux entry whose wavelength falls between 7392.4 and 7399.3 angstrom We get 12.8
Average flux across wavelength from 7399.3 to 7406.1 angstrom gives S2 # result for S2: 13.4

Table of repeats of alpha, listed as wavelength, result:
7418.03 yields 12.8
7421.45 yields 12.9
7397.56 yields 12.8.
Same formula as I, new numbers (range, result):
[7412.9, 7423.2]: 12.9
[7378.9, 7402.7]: 13.6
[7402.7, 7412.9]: 13.5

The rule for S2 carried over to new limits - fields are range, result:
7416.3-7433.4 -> 12.5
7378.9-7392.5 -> 13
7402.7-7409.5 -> 13.4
